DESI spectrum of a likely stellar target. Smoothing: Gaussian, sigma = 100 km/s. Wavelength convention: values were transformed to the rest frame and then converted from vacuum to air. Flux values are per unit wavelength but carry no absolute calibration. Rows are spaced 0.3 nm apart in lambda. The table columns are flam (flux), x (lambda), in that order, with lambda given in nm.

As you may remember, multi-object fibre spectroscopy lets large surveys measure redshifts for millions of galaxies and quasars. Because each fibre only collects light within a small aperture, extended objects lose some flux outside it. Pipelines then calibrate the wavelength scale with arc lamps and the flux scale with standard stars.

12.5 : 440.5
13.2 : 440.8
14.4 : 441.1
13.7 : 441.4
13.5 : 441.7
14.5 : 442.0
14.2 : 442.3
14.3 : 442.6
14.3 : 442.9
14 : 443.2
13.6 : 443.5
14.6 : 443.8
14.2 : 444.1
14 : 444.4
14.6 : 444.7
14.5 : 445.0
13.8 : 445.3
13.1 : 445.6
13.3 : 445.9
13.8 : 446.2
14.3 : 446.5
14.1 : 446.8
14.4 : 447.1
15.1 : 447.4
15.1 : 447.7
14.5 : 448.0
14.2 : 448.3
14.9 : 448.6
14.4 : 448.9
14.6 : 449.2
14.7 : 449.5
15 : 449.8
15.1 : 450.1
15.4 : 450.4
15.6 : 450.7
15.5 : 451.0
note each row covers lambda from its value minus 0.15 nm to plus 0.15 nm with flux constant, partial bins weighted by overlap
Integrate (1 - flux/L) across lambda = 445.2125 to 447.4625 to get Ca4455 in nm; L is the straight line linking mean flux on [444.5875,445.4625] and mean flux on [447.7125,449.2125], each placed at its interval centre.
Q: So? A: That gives 0.07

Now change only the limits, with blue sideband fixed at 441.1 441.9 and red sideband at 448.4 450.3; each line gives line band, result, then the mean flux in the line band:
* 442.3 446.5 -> 0.04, 14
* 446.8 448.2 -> -0.01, 14.7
